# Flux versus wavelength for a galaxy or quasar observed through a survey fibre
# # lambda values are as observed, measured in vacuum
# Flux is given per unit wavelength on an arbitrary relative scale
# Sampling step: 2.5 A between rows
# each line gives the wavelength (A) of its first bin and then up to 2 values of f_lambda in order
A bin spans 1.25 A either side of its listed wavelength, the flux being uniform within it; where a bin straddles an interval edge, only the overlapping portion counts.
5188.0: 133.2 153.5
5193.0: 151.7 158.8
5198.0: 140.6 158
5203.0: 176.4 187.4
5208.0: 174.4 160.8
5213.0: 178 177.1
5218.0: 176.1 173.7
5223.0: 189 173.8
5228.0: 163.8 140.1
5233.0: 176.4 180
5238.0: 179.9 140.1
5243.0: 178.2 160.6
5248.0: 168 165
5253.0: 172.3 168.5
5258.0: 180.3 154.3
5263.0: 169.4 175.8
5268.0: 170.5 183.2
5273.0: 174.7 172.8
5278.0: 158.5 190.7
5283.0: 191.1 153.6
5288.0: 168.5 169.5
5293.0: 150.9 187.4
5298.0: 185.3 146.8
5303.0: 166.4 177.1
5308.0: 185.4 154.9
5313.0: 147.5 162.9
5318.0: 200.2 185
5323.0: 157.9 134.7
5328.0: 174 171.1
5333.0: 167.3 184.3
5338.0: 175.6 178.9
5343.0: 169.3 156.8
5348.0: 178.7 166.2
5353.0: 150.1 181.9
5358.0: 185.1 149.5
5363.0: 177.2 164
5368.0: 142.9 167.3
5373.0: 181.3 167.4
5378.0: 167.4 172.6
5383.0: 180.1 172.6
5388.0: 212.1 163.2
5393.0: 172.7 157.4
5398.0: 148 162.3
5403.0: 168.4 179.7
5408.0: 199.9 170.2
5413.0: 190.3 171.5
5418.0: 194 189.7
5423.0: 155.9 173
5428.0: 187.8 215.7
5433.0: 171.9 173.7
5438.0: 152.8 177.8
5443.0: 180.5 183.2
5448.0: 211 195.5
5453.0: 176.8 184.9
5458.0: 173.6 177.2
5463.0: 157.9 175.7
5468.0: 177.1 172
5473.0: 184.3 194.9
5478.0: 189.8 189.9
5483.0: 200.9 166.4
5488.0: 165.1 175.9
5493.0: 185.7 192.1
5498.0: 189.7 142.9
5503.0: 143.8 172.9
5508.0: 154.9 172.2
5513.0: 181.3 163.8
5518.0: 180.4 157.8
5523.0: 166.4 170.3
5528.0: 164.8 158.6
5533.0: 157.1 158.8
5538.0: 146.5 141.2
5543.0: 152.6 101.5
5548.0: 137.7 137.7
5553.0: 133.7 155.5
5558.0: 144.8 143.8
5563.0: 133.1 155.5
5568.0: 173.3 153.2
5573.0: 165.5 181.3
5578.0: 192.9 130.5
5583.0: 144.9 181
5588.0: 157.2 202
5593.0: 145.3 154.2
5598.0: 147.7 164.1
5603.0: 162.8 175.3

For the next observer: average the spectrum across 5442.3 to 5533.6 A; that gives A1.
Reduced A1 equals 175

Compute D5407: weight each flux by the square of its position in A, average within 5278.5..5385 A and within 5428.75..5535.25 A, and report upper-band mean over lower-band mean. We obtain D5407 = 1.1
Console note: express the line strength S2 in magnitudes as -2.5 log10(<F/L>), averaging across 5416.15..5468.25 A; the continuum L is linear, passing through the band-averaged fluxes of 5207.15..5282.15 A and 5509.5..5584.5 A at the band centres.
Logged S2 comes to -0.125 mag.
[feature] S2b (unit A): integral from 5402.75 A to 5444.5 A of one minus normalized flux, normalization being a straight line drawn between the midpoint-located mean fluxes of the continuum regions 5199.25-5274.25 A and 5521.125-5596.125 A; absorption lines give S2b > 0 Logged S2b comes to -4.7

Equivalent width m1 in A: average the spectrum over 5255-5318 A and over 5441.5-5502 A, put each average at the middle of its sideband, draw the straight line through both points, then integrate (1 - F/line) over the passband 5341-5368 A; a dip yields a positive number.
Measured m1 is 1.1 A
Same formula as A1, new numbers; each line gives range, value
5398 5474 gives 179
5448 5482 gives 182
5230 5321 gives 170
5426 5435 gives 189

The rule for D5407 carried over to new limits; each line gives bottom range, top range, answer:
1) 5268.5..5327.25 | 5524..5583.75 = 0.98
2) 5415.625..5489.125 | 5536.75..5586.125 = 0.86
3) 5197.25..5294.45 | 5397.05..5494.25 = 1.14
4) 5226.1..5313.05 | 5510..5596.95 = 1.03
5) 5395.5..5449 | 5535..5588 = 0.89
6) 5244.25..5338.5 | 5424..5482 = 1.13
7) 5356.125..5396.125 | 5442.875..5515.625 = 1.08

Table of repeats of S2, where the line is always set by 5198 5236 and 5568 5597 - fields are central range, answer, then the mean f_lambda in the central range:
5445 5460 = -0.12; 187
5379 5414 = -0.04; 175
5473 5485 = -0.15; 191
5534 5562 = 0.17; 141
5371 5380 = -0.02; 172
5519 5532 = 0.01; 164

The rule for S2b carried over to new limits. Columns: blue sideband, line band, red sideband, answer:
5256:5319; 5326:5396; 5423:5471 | 1.7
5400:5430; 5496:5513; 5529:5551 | -1.2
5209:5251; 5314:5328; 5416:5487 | 0.5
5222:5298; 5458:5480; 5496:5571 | -2.8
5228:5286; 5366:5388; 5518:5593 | -1.0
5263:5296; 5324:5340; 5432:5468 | 0.5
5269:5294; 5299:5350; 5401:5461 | 1.6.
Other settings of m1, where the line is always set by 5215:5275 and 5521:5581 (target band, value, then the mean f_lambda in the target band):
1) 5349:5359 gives -0.40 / 171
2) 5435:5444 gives -0.66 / 171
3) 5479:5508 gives -3.39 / 174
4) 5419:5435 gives -2.23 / 182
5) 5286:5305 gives -0.02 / 168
